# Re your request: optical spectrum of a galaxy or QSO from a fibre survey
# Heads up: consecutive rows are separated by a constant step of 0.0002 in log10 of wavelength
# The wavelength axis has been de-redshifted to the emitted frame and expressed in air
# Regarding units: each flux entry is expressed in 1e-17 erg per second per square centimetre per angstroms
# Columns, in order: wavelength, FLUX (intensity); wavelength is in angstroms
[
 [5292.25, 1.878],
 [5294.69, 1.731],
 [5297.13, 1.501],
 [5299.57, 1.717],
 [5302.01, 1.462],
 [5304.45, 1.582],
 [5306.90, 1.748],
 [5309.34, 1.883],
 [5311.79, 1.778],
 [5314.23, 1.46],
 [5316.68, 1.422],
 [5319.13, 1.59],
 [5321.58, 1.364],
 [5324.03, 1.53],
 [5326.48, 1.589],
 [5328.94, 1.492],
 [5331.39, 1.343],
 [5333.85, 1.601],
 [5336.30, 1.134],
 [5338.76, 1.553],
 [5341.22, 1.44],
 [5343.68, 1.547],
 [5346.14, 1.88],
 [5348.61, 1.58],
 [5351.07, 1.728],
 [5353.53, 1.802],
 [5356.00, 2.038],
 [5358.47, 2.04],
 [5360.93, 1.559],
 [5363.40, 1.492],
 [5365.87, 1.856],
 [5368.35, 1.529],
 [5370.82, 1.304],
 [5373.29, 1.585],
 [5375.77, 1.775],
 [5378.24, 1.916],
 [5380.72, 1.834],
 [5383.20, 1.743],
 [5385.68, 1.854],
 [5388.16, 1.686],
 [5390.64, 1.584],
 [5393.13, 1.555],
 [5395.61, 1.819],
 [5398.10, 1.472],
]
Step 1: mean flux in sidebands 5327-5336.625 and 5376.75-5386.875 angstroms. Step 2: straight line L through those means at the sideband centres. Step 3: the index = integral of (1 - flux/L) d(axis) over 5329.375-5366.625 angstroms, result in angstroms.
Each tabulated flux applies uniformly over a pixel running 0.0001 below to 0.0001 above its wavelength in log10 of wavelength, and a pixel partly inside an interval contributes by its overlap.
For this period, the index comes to -1.6 angstroms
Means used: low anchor 1.43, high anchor 1.84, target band 1.63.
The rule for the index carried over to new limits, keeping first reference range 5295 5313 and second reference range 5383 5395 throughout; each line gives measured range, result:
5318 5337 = 2.4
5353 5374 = -0.1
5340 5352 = 0.3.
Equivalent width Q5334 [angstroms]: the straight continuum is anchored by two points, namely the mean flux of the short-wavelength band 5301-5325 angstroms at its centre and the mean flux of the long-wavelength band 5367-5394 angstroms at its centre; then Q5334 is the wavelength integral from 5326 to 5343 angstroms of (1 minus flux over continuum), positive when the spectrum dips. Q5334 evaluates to 1.7 angstroms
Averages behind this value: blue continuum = 1.58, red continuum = 1.67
